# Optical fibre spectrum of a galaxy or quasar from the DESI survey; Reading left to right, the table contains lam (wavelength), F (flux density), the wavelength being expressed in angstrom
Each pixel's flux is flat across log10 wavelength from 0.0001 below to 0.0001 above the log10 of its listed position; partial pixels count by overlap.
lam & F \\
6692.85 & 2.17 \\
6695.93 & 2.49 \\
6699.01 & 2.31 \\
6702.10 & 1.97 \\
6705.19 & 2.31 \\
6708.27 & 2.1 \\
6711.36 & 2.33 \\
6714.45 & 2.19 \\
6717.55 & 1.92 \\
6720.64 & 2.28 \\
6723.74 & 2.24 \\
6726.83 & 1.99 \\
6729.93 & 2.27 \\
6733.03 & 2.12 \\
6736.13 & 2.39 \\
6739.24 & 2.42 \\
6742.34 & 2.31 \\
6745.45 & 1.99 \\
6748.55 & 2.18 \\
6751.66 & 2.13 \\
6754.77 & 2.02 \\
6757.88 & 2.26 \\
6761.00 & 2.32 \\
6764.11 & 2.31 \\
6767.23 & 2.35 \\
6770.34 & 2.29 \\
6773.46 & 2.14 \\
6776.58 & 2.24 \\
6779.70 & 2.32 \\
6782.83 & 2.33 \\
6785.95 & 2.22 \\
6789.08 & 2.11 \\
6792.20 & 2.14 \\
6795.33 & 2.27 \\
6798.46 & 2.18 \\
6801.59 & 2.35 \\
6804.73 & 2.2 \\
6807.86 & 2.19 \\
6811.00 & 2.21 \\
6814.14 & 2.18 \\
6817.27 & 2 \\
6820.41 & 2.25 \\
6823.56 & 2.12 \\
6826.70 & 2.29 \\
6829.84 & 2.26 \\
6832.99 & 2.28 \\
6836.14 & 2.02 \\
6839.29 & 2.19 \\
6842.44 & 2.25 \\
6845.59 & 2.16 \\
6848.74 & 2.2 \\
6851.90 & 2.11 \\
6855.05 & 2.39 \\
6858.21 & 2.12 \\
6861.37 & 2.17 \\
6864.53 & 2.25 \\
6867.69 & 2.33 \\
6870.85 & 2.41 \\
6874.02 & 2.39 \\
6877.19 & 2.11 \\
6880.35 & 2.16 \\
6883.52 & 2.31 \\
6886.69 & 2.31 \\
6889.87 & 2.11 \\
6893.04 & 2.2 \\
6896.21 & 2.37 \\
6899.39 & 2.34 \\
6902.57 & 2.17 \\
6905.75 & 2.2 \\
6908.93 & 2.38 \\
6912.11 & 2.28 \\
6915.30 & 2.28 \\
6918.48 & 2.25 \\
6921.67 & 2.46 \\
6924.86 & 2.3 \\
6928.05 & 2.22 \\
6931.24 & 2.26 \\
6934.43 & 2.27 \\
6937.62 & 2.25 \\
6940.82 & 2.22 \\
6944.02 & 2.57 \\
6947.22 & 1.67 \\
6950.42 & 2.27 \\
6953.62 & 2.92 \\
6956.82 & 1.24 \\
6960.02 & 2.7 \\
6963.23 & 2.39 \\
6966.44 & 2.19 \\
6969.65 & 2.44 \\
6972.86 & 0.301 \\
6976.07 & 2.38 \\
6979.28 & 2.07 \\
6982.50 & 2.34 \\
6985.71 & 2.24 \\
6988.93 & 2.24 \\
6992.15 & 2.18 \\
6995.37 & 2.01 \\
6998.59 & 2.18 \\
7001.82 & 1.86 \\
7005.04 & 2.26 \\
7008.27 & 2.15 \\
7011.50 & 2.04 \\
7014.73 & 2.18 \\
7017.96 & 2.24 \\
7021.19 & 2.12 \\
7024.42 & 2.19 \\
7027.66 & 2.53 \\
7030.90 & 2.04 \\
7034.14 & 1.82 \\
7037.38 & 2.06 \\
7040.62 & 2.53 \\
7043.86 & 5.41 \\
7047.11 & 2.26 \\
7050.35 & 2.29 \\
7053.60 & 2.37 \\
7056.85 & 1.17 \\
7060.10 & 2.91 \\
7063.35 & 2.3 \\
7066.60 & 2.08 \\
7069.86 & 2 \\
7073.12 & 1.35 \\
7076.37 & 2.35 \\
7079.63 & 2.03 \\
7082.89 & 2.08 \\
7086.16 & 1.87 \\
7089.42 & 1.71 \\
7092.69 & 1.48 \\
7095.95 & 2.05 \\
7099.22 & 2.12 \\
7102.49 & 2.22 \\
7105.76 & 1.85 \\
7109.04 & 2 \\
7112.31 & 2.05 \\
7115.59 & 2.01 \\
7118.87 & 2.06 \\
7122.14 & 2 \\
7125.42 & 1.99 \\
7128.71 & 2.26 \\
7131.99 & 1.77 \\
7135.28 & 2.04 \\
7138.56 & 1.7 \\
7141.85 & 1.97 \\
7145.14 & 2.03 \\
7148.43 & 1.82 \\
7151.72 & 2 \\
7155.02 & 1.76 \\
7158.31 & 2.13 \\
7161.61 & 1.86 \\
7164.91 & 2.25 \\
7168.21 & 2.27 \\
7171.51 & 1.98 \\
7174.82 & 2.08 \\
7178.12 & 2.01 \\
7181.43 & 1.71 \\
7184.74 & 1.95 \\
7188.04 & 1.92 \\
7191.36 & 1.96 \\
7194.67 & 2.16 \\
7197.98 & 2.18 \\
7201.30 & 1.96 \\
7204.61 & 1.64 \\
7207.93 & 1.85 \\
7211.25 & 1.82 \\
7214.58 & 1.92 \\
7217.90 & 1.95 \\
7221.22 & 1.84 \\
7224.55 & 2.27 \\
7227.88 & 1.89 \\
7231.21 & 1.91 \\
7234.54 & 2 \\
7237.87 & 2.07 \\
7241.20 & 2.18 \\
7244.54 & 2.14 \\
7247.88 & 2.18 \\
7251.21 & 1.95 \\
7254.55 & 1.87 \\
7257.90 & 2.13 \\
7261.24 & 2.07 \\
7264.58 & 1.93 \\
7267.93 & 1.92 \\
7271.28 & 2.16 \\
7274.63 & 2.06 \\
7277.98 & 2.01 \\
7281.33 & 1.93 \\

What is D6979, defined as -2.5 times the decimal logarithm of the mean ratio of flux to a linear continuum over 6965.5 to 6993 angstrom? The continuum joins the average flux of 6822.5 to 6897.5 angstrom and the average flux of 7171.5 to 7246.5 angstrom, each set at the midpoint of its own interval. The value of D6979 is 0.06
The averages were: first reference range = 2.23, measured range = 2.04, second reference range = 1.97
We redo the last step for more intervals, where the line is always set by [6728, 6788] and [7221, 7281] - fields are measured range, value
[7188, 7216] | 0.07 mag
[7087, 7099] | 0.17 mag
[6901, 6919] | -0.04 mag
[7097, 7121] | 0.03 mag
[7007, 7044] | -0.10 mag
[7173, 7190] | 0.07 mag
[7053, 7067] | -0.02 mag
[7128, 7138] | 0.06 mag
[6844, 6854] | 0.02 mag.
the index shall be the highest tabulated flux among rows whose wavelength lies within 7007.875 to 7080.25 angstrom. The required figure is 5.41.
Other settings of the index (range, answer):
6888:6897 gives 2.37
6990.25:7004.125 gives 2.18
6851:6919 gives 2.41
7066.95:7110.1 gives 2.35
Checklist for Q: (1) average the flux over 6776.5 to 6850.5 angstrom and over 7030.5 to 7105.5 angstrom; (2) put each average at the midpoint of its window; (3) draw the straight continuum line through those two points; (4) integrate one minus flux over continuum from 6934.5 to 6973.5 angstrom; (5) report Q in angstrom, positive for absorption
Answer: 0.9 angstrom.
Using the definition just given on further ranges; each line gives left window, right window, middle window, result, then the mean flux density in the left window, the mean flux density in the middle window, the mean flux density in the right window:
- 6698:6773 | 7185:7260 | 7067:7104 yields 2.1 angstrom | 2.21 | 1.94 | 1.99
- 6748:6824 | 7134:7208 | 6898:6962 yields -4.2 angstrom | 2.21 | 2.26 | 1.97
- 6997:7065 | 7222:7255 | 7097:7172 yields 6.2 angstrom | 2.33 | 2.01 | 2.05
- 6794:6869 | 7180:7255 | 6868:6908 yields -1.6 angstrom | 2.21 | 2.26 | 1.97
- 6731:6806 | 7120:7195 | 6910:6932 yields -1.7 angstrom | 2.23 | 2.3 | 1.98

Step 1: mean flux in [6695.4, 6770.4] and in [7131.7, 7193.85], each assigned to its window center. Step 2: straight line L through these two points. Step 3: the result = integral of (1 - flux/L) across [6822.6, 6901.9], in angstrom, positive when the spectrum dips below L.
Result -3.5 angstrom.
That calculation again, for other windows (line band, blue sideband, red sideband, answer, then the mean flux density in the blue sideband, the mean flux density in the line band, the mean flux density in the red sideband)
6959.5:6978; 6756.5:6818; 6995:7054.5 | 2.3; 2.23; 2.03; 2.35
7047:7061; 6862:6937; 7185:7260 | -0.1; 2.27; 2.16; 1.99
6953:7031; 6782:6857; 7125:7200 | -1.2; 2.2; 2.13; 1.99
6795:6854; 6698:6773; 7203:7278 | -0.7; 2.21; 2.2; 1.99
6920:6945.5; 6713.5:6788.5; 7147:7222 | -2.5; 2.22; 2.32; 1.96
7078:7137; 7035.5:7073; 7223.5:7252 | 8.9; 2.44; 1.98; 2.07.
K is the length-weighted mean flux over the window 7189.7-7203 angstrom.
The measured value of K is 2.06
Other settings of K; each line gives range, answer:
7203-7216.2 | 1.81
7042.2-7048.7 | 3.83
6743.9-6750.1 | 2.09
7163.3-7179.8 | 2.12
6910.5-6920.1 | 2.27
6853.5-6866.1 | 2.23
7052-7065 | 2.19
